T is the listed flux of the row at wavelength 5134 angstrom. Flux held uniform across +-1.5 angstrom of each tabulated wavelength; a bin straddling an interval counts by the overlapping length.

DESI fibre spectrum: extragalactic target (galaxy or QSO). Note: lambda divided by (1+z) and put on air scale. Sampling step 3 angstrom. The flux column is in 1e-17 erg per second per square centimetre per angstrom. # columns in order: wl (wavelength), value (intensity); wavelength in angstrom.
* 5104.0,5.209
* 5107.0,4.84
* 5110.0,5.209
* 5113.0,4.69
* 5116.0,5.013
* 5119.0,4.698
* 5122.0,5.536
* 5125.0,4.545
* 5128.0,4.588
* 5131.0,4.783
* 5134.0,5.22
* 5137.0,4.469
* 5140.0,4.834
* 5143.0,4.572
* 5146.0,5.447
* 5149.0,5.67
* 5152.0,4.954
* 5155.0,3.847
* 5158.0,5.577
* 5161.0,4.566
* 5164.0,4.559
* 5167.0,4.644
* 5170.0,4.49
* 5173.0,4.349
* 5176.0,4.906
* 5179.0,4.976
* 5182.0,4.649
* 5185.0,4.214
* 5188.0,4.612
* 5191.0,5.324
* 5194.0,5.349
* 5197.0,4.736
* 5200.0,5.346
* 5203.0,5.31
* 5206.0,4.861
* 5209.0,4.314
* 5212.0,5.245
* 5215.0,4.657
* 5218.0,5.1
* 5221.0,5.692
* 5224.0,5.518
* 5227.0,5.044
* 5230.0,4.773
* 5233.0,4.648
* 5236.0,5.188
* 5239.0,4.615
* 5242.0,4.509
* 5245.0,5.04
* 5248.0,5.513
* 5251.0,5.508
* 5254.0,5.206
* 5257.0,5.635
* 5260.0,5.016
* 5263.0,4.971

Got 5.22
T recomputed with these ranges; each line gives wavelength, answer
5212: 5.245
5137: 4.469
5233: 4.648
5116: 5.013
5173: 4.349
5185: 4.214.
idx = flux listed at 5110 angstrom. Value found 5.209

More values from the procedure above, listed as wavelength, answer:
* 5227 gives 5.044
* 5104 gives 5.209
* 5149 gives 5.67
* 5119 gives 4.698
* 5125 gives 4.545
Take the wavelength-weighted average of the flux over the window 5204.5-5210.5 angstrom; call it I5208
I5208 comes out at 4.59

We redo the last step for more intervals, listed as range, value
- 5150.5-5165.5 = 4.7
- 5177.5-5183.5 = 4.81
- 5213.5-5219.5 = 4.88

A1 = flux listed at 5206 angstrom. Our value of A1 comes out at 4.861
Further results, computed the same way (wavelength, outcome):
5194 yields 5.349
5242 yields 4.509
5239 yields 4.615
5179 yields 4.976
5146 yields 5.447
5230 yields 4.773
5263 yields 4.971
